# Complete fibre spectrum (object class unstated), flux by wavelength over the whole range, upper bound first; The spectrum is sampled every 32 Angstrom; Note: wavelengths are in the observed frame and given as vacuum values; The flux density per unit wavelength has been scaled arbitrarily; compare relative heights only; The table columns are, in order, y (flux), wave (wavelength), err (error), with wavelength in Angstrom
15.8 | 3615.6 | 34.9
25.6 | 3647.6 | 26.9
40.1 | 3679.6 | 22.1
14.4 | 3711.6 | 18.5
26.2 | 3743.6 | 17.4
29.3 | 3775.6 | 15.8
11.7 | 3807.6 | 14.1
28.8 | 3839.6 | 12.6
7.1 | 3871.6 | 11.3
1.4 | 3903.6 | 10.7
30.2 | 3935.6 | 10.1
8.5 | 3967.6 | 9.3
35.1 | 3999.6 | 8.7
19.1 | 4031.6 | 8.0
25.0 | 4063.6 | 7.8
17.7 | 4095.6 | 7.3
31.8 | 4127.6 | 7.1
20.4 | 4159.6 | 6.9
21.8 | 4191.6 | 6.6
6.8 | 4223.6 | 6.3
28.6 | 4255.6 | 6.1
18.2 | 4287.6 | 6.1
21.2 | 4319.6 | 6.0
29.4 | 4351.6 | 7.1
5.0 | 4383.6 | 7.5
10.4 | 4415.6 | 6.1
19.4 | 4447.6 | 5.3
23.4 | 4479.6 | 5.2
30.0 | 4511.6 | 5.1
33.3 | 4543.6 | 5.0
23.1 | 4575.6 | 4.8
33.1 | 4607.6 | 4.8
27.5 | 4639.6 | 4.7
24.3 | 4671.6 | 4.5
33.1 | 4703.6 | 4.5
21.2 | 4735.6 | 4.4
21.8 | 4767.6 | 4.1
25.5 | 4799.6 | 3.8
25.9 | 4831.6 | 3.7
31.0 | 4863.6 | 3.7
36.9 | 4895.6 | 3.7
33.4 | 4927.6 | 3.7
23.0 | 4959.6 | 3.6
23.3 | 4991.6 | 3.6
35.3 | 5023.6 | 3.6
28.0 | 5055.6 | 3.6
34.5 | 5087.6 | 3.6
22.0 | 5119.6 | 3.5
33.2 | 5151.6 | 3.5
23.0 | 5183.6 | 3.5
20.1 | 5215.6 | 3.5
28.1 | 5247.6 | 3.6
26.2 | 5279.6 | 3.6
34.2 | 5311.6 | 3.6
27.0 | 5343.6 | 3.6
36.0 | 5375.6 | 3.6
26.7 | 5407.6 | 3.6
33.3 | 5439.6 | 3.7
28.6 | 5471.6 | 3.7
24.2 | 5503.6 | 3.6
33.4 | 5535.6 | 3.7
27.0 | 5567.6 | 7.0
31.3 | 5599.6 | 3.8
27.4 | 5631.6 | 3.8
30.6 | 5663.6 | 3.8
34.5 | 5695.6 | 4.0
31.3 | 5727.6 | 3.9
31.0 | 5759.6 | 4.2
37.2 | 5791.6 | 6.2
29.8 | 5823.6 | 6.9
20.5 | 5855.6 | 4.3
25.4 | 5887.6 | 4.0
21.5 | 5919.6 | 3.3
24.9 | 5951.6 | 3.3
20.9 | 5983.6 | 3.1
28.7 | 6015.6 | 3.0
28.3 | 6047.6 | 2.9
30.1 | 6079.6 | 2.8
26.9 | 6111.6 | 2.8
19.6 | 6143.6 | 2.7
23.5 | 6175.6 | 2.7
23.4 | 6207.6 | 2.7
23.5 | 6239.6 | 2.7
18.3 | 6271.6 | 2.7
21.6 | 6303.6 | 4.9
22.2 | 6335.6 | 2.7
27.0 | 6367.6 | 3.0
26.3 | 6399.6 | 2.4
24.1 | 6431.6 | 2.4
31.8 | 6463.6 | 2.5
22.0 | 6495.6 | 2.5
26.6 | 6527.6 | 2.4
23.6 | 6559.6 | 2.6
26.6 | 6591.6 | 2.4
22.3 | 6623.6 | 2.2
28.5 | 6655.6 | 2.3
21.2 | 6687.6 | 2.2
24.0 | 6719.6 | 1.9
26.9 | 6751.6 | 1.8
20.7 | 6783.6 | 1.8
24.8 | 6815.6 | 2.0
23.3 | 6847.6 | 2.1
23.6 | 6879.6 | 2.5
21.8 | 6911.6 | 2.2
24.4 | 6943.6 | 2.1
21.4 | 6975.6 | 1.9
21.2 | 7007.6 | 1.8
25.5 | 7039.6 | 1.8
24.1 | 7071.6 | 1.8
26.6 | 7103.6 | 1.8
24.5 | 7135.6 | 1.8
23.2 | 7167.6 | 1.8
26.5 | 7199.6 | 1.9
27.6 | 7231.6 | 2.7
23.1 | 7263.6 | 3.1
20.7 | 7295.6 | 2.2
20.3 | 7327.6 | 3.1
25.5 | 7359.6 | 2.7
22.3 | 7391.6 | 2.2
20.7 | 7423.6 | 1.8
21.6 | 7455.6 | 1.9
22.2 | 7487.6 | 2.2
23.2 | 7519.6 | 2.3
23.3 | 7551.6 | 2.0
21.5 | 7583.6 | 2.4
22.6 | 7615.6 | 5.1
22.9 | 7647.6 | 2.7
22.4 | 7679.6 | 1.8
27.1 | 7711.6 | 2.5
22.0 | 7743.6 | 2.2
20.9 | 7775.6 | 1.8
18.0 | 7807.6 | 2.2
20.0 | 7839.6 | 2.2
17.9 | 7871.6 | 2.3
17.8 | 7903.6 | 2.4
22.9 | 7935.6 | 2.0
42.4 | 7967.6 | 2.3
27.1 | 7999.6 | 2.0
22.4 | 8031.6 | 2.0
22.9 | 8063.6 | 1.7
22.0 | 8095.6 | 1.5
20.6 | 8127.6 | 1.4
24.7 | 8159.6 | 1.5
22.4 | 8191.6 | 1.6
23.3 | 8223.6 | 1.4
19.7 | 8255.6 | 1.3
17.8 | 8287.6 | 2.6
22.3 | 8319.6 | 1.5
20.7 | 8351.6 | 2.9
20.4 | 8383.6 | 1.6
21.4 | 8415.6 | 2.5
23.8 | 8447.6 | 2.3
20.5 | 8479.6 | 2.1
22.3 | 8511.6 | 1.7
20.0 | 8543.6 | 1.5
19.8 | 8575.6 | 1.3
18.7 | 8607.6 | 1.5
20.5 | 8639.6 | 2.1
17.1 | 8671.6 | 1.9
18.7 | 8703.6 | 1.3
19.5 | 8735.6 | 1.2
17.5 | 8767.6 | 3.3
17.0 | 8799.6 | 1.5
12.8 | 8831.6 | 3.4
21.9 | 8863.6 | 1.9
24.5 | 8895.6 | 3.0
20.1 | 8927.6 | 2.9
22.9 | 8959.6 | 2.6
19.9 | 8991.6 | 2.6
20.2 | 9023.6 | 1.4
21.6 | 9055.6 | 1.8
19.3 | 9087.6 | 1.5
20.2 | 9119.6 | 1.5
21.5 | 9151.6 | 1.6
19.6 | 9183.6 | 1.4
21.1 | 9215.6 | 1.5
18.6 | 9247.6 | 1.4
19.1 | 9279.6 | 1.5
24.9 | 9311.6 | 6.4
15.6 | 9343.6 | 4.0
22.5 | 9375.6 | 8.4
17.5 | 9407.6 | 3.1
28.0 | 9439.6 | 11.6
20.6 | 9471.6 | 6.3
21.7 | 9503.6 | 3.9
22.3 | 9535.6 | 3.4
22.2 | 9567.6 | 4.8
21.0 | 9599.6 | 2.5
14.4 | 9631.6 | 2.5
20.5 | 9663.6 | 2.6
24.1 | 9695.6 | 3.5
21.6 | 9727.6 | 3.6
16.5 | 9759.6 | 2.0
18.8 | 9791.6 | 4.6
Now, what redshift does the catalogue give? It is 0.214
